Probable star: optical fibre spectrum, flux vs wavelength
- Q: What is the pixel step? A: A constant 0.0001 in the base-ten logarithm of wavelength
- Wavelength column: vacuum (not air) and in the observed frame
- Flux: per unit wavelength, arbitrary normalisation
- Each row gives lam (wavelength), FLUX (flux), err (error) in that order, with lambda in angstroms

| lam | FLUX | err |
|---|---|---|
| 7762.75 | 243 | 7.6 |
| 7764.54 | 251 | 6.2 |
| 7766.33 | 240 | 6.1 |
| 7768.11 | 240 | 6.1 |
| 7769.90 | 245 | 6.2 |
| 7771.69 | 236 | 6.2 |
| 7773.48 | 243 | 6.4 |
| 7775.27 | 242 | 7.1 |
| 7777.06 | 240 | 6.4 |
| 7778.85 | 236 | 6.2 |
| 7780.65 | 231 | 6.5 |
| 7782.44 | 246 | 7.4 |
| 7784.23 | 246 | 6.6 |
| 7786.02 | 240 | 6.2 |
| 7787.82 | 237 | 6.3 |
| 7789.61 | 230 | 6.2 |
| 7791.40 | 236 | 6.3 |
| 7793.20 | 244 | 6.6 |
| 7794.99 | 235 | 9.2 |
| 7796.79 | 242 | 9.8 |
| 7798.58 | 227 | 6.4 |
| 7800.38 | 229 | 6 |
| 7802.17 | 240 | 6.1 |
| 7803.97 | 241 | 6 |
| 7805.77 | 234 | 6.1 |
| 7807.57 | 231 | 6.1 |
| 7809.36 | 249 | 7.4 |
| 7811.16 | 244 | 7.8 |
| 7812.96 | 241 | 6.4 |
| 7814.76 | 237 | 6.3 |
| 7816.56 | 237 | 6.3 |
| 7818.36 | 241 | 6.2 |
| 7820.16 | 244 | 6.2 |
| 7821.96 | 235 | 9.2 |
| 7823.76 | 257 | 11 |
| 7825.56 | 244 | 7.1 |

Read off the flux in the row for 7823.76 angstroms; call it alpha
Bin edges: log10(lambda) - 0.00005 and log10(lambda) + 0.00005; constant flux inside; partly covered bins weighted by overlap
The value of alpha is 257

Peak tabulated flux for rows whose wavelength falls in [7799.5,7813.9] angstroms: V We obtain 249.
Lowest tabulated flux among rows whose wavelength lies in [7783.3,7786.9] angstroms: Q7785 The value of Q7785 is 240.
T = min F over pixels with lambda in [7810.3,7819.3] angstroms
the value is 237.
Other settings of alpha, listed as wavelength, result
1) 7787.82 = 237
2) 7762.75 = 243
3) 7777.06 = 240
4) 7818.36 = 241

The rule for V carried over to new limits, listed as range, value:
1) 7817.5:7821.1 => 244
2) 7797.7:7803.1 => 240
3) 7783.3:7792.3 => 246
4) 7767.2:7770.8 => 245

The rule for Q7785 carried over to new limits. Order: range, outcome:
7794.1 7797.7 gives 235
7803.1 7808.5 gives 231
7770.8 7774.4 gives 236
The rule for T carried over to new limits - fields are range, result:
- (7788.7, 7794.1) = 230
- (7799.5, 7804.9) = 229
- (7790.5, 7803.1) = 227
